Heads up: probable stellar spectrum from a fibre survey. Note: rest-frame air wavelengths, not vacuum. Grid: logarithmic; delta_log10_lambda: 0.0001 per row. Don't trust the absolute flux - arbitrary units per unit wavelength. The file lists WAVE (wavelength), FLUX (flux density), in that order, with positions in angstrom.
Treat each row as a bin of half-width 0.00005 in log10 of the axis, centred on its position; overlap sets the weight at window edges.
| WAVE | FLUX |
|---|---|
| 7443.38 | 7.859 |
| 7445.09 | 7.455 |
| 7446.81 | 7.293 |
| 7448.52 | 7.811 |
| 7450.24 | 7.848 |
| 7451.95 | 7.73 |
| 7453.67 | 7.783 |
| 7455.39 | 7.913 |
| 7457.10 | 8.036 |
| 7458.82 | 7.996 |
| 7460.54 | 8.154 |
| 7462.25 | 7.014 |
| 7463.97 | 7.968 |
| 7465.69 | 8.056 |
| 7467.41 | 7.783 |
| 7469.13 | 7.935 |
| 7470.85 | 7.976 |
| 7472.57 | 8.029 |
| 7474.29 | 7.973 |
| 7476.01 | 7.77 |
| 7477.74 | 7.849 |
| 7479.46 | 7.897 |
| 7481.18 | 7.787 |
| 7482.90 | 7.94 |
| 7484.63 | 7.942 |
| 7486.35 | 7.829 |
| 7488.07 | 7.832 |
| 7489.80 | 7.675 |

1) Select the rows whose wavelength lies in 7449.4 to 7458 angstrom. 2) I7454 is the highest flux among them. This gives 8.036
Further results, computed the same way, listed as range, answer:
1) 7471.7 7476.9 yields 8.029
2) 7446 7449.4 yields 7.811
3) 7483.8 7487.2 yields 7.942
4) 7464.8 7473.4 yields 8.056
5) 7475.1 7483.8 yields 7.94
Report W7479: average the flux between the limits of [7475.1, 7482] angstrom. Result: 7.82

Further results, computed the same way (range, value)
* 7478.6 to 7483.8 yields 7.87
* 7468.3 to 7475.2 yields 7.98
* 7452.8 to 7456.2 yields 7.83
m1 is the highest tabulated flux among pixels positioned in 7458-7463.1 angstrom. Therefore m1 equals 8.154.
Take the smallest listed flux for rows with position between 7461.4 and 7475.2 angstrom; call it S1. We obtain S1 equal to 7.014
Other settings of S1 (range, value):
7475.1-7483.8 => 7.77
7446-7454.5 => 7.293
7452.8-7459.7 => 7.783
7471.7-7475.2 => 7.973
